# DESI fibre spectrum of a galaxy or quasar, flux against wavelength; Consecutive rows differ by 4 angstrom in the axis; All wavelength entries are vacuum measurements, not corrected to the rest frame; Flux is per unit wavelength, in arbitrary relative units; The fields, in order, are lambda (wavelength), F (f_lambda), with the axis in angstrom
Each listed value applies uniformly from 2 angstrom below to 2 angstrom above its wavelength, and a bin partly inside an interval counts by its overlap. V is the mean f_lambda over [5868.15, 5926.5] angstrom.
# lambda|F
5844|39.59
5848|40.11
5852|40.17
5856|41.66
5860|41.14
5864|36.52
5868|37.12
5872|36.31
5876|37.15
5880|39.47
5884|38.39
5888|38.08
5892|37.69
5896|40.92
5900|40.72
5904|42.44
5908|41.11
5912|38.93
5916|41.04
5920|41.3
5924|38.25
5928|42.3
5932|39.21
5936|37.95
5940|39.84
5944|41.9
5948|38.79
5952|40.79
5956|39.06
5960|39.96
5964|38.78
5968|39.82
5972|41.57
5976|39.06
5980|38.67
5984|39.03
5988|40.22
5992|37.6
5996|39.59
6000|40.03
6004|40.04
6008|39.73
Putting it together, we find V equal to 39.4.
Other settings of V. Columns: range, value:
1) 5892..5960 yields 40.2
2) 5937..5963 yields 39.9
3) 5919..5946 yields 40.1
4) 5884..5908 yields 39.9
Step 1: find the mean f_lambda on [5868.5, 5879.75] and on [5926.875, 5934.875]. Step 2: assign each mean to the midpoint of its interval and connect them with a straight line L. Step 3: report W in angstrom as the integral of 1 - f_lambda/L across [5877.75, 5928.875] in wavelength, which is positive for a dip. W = -1.6 angstrom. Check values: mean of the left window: 37.2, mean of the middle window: 40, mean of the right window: 40.3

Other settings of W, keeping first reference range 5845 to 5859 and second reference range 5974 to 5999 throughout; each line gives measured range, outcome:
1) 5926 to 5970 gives -0.4 angstrom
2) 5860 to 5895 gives 2.1 angstrom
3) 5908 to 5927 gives -0.1 angstrom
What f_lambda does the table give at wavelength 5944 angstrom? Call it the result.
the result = 41.9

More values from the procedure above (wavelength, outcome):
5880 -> 39.47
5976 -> 39.06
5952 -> 40.79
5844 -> 39.59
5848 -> 40.11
